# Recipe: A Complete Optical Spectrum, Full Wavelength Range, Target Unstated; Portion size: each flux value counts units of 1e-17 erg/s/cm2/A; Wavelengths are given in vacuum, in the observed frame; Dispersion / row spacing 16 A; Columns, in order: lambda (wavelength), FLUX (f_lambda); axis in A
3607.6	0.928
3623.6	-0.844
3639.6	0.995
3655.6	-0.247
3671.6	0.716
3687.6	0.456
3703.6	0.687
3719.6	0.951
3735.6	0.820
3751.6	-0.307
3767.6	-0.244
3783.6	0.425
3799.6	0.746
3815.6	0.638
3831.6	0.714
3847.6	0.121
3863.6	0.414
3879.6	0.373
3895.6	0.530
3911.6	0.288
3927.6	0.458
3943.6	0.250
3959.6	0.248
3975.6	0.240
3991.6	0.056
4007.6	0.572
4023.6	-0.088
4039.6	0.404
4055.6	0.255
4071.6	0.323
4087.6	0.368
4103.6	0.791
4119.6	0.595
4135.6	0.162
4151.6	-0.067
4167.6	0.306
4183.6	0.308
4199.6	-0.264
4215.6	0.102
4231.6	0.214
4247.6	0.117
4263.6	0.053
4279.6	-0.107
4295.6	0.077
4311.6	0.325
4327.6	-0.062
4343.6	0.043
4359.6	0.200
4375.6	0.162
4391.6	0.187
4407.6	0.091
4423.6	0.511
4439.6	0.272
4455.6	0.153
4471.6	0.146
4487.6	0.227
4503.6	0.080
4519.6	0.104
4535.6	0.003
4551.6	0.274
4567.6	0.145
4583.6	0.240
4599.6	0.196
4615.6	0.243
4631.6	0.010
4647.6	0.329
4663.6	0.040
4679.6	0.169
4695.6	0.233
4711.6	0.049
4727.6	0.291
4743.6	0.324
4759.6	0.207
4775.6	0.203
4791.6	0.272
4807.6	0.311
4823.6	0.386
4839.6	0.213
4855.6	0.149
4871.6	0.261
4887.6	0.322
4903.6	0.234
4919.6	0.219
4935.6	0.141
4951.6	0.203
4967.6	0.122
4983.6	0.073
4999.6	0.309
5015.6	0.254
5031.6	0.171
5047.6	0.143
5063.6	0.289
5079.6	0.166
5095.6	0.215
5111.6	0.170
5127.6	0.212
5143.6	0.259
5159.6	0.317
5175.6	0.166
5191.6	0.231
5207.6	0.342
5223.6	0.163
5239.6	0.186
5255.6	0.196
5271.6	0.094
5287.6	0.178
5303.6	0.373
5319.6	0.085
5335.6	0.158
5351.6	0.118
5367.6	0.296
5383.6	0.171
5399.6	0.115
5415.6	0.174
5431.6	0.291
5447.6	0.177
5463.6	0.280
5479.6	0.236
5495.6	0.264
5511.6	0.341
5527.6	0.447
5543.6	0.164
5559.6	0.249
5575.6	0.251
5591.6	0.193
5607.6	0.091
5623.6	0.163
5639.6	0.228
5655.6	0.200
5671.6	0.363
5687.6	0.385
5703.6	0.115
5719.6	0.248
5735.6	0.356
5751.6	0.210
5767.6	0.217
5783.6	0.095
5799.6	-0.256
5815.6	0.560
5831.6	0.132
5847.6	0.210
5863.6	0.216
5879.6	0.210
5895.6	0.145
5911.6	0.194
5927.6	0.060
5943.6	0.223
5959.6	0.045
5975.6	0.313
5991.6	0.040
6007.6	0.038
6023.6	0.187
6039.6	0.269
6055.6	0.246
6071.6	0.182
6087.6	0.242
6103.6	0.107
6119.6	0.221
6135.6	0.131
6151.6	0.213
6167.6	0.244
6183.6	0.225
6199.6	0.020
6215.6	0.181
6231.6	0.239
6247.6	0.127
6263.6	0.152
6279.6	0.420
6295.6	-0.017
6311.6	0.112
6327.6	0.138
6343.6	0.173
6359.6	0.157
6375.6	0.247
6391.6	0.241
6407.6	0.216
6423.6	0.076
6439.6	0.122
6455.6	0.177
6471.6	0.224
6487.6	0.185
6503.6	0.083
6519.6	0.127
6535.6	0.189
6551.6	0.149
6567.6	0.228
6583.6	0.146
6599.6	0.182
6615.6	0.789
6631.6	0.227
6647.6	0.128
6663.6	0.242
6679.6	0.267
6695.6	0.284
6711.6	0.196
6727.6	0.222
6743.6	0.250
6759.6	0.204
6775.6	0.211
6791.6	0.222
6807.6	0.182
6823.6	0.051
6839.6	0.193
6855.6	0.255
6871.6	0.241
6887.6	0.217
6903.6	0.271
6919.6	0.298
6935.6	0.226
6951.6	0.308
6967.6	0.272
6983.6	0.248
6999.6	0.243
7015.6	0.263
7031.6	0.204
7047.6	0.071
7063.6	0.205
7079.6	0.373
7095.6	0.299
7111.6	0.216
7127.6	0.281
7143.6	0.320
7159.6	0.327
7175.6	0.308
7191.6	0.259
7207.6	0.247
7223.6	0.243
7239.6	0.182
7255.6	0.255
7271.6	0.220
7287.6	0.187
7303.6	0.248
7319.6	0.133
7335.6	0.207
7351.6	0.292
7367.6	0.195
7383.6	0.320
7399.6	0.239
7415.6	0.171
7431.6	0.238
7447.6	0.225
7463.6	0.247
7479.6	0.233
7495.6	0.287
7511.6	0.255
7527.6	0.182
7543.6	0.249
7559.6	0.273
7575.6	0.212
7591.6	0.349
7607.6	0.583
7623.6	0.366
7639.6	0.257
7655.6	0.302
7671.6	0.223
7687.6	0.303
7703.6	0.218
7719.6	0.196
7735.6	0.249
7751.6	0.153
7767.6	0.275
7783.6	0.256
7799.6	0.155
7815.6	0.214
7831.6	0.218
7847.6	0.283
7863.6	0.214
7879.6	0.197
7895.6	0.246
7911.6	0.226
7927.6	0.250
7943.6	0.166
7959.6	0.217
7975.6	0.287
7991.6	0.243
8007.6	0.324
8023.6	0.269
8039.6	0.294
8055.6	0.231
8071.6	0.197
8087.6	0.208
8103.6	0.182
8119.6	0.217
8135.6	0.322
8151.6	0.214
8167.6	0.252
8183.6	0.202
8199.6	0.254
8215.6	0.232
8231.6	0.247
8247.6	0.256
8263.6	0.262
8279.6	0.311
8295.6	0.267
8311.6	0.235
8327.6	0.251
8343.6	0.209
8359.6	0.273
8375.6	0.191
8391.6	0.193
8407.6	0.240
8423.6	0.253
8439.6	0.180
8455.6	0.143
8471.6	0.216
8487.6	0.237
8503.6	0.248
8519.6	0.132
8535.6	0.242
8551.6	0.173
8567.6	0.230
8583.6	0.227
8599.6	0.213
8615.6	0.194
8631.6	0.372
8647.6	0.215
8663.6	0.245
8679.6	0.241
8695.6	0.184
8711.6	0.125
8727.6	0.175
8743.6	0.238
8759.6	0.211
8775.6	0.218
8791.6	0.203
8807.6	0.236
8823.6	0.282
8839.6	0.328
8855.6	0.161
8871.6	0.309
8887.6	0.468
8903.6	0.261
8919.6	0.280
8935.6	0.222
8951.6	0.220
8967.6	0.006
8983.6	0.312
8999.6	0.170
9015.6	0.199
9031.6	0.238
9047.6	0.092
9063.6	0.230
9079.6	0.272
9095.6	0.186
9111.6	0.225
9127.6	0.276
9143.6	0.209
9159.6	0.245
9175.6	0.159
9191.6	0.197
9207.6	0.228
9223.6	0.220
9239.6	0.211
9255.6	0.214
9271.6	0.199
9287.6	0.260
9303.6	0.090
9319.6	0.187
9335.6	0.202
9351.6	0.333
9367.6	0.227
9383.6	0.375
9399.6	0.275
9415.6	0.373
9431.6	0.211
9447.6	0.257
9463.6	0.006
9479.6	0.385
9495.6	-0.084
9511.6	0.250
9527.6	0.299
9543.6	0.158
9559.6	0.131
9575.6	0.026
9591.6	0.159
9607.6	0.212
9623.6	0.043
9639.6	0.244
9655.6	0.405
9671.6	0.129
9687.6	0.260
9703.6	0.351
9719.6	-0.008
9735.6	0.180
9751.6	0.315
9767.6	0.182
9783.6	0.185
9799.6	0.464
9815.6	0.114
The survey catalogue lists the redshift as 0.775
